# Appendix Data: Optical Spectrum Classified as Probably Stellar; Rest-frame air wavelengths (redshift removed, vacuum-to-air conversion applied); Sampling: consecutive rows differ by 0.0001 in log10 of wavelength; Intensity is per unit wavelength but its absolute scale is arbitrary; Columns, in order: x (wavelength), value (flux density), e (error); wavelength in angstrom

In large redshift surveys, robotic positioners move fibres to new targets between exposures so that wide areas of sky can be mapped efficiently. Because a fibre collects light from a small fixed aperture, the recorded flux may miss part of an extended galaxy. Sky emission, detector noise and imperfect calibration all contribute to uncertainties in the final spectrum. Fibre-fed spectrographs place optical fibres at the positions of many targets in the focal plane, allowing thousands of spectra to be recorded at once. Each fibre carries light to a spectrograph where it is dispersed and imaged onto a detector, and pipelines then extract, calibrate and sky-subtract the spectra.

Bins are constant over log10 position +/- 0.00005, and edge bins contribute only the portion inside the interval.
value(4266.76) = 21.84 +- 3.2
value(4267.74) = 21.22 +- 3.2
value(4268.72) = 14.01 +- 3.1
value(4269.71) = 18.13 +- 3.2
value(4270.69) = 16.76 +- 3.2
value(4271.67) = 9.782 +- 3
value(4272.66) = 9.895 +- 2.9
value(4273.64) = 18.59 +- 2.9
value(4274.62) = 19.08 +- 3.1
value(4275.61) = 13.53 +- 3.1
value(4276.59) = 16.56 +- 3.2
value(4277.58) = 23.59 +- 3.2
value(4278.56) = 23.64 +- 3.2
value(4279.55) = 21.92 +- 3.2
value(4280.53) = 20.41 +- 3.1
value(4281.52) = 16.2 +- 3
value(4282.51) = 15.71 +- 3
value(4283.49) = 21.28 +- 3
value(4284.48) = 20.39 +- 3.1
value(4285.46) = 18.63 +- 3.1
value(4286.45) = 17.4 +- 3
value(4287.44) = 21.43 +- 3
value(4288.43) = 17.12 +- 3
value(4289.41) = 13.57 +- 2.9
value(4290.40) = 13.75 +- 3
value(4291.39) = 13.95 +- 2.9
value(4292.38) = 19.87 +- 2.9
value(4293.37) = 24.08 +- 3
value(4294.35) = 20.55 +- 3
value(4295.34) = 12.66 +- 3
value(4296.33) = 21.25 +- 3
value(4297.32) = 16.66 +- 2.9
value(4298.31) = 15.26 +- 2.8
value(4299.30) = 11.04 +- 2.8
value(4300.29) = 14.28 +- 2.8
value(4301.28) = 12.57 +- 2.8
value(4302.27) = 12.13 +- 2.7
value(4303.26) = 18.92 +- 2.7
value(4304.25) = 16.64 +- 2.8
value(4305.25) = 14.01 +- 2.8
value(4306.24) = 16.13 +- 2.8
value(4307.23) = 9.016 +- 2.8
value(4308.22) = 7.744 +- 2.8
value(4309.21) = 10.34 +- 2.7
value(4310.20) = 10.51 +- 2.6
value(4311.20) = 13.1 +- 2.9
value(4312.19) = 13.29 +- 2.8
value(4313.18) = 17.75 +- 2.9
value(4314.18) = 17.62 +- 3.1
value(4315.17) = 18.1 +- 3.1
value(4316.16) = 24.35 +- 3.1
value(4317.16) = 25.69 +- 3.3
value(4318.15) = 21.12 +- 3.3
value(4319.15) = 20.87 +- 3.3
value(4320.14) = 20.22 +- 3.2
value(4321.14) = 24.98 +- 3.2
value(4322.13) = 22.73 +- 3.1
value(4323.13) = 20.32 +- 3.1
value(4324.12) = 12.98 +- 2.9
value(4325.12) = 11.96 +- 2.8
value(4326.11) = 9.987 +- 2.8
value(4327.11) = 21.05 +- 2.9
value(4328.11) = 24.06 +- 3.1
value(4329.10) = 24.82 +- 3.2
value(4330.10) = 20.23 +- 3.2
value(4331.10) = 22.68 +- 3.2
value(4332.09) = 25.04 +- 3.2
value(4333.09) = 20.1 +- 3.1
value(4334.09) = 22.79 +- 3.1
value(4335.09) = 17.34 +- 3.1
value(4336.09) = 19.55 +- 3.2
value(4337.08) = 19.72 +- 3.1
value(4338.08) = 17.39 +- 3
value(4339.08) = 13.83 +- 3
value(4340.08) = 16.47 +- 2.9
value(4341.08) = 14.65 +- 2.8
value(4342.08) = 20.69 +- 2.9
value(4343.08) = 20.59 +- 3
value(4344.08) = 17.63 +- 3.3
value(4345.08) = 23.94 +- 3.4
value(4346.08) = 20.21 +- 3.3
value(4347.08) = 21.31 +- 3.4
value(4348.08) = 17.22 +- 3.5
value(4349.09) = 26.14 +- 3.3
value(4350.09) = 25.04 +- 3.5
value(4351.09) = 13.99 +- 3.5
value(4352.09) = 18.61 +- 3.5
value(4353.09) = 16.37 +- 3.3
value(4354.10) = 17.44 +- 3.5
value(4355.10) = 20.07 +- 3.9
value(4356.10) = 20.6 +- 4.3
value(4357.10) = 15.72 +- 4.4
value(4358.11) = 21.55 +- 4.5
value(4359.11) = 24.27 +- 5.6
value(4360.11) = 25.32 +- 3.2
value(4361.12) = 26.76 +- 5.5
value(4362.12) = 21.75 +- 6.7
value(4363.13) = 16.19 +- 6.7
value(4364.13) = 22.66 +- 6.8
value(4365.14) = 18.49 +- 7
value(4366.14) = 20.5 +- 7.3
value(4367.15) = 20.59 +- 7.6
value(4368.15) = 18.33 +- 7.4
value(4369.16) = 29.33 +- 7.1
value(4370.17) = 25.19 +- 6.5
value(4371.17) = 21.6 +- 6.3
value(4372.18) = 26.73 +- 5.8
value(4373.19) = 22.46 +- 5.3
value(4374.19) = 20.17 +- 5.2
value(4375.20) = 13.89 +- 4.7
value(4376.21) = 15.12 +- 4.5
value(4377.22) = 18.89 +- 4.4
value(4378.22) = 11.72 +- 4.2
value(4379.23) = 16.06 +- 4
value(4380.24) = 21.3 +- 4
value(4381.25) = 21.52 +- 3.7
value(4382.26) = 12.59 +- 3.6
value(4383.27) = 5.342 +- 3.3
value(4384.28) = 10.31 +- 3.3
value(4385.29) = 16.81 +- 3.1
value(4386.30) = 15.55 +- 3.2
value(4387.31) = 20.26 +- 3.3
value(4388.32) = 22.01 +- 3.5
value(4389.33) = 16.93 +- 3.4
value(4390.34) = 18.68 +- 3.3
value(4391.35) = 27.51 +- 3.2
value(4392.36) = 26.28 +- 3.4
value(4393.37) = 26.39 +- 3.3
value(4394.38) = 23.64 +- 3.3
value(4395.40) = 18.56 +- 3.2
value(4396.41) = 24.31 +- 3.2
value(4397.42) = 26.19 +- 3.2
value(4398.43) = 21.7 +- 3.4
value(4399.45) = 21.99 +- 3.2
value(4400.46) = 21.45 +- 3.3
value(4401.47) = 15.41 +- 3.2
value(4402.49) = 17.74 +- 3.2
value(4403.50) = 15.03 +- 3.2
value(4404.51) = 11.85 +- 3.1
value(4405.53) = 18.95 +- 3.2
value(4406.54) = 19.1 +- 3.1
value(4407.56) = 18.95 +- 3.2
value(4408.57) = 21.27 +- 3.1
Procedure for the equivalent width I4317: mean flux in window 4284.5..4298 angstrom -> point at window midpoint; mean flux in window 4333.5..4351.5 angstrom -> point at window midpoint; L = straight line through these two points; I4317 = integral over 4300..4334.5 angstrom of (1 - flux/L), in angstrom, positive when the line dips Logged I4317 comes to 1.8 angstrom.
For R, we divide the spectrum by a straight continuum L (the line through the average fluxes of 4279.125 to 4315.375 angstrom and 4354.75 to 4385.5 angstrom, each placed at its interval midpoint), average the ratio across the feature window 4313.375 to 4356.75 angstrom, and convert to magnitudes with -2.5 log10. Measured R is -0.11 mag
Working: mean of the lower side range 16.1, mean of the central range 19.7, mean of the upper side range 19.4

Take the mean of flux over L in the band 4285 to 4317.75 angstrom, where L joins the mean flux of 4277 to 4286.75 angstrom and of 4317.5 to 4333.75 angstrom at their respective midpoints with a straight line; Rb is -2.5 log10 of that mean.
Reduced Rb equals 0.24 mag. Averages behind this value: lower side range 19.9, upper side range 20.3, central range 16.1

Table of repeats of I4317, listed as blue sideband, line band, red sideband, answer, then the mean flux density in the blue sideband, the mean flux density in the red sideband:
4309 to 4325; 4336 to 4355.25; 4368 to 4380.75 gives 0.2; 18.4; 20.1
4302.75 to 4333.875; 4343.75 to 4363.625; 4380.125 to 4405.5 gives -2.1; 18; 19.1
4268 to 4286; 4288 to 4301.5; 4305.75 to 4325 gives 0.9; 17.7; 17.1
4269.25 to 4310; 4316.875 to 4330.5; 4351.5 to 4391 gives -1.9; 16.4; 19.2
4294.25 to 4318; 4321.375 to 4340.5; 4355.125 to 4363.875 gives -1.0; 15.4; 21.5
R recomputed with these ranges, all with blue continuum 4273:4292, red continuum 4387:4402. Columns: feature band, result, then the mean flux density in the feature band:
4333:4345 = 0.092 mag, 18.5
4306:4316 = 0.369 mag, 13.7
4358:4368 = -0.036 mag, 21.7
